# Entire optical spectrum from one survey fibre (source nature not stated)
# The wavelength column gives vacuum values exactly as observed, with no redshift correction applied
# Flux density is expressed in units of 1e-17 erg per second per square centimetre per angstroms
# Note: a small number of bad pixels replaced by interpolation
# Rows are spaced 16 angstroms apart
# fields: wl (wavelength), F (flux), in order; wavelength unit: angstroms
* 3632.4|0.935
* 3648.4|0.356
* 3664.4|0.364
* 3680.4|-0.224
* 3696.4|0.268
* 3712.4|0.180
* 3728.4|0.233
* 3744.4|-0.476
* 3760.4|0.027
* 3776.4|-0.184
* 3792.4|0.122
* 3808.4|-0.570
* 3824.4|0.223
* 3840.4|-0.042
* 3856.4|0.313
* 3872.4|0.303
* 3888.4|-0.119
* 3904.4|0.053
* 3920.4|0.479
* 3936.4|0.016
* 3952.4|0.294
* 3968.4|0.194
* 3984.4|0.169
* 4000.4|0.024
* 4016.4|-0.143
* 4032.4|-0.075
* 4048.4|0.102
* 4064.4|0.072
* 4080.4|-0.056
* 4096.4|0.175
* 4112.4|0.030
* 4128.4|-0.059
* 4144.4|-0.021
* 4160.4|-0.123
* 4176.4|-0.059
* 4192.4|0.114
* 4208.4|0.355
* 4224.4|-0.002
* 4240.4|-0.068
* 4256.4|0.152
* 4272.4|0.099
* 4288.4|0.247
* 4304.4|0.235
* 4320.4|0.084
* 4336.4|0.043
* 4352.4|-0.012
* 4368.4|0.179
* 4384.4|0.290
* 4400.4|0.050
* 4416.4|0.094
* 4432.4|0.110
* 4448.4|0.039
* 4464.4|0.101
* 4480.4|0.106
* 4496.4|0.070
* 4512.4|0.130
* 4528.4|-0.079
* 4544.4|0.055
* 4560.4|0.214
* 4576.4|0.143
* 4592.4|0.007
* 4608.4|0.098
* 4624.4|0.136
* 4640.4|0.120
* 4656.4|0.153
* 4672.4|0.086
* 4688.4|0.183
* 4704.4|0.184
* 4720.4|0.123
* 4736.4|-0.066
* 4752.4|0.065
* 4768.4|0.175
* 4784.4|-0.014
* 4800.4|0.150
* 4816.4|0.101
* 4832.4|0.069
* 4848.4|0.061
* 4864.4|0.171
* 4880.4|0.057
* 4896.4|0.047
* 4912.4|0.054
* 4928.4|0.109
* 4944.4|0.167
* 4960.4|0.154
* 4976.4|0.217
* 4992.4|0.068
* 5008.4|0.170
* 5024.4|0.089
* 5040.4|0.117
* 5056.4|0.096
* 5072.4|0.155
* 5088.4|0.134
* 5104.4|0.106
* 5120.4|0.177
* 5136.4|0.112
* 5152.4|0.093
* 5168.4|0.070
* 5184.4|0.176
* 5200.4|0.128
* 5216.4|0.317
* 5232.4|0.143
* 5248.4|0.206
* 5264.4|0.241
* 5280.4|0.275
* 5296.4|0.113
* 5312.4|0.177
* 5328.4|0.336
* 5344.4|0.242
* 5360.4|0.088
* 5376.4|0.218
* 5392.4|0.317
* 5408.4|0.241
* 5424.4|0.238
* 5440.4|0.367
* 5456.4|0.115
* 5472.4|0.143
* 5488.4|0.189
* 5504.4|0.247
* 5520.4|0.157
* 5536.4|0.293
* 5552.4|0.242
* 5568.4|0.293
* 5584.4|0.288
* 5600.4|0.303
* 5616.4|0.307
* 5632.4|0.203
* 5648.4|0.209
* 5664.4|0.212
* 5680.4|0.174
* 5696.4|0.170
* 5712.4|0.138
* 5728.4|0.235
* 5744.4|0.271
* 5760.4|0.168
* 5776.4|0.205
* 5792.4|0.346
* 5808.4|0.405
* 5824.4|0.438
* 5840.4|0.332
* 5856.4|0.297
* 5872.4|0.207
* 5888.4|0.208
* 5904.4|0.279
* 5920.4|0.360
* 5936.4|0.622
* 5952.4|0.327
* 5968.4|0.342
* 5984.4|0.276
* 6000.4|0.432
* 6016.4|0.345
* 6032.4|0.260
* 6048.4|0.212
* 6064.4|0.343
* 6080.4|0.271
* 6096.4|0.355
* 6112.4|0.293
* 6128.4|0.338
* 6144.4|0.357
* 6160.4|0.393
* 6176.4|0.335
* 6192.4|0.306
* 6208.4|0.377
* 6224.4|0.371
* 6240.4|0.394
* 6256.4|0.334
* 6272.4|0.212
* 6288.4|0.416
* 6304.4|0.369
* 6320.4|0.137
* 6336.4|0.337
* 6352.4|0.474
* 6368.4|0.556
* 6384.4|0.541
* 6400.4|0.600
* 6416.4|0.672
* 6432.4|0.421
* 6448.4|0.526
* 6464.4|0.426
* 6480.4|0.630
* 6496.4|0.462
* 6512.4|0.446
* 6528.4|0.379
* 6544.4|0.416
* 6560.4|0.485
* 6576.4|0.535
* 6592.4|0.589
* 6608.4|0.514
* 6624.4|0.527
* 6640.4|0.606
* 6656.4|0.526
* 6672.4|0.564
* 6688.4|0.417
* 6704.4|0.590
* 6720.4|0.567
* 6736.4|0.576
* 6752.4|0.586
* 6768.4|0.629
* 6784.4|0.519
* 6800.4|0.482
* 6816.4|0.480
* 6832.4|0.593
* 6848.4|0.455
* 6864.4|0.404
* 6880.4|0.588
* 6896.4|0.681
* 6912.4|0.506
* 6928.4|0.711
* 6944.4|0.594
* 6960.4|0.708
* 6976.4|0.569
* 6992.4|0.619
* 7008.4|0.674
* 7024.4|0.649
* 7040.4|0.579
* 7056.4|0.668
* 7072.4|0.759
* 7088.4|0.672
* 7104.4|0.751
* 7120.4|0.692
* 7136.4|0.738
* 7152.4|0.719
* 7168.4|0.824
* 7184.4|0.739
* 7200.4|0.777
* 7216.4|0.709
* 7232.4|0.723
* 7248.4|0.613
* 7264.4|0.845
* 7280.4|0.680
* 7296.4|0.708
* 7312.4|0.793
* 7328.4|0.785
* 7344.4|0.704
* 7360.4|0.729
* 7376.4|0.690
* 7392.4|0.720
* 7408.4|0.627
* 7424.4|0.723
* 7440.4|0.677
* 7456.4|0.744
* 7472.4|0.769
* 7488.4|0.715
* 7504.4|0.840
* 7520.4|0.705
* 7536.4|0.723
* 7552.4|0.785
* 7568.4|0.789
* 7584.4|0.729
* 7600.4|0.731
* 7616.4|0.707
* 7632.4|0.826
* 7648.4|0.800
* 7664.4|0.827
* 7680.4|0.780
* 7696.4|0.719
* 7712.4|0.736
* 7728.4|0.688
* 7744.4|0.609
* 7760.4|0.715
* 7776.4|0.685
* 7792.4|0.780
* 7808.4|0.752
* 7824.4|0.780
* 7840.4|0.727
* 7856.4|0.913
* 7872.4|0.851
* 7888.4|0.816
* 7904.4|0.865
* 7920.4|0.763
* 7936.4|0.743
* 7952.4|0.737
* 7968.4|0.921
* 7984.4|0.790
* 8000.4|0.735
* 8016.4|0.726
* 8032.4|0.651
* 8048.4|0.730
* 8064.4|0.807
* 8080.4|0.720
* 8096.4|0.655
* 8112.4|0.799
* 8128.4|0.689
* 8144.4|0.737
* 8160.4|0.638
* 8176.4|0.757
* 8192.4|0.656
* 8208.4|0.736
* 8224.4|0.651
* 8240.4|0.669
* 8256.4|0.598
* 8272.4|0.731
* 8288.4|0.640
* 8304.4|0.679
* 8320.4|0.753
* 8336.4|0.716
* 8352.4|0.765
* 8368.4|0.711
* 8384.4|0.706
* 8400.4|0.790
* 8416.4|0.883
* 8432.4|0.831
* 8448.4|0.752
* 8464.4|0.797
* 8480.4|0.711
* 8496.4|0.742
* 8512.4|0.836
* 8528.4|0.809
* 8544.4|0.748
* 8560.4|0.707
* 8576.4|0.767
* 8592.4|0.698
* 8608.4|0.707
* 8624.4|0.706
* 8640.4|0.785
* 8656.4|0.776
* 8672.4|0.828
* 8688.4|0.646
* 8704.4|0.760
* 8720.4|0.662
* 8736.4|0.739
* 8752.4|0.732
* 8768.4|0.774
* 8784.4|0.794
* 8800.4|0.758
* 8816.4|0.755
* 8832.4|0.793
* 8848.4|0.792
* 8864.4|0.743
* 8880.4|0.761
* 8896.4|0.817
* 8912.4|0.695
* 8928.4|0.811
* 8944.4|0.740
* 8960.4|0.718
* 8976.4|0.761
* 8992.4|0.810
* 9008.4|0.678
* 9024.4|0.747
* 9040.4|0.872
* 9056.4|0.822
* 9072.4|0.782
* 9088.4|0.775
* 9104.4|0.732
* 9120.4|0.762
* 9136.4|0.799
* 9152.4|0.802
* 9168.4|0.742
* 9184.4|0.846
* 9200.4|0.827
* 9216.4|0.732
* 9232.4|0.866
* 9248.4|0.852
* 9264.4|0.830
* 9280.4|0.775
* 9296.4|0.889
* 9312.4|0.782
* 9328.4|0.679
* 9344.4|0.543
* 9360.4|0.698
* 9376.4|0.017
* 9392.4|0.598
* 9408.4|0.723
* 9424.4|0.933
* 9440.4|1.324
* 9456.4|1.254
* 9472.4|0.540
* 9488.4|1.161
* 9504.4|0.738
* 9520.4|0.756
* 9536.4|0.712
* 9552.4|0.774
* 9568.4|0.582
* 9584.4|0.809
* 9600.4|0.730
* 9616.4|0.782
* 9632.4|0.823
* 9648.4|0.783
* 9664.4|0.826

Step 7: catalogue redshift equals 0.592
